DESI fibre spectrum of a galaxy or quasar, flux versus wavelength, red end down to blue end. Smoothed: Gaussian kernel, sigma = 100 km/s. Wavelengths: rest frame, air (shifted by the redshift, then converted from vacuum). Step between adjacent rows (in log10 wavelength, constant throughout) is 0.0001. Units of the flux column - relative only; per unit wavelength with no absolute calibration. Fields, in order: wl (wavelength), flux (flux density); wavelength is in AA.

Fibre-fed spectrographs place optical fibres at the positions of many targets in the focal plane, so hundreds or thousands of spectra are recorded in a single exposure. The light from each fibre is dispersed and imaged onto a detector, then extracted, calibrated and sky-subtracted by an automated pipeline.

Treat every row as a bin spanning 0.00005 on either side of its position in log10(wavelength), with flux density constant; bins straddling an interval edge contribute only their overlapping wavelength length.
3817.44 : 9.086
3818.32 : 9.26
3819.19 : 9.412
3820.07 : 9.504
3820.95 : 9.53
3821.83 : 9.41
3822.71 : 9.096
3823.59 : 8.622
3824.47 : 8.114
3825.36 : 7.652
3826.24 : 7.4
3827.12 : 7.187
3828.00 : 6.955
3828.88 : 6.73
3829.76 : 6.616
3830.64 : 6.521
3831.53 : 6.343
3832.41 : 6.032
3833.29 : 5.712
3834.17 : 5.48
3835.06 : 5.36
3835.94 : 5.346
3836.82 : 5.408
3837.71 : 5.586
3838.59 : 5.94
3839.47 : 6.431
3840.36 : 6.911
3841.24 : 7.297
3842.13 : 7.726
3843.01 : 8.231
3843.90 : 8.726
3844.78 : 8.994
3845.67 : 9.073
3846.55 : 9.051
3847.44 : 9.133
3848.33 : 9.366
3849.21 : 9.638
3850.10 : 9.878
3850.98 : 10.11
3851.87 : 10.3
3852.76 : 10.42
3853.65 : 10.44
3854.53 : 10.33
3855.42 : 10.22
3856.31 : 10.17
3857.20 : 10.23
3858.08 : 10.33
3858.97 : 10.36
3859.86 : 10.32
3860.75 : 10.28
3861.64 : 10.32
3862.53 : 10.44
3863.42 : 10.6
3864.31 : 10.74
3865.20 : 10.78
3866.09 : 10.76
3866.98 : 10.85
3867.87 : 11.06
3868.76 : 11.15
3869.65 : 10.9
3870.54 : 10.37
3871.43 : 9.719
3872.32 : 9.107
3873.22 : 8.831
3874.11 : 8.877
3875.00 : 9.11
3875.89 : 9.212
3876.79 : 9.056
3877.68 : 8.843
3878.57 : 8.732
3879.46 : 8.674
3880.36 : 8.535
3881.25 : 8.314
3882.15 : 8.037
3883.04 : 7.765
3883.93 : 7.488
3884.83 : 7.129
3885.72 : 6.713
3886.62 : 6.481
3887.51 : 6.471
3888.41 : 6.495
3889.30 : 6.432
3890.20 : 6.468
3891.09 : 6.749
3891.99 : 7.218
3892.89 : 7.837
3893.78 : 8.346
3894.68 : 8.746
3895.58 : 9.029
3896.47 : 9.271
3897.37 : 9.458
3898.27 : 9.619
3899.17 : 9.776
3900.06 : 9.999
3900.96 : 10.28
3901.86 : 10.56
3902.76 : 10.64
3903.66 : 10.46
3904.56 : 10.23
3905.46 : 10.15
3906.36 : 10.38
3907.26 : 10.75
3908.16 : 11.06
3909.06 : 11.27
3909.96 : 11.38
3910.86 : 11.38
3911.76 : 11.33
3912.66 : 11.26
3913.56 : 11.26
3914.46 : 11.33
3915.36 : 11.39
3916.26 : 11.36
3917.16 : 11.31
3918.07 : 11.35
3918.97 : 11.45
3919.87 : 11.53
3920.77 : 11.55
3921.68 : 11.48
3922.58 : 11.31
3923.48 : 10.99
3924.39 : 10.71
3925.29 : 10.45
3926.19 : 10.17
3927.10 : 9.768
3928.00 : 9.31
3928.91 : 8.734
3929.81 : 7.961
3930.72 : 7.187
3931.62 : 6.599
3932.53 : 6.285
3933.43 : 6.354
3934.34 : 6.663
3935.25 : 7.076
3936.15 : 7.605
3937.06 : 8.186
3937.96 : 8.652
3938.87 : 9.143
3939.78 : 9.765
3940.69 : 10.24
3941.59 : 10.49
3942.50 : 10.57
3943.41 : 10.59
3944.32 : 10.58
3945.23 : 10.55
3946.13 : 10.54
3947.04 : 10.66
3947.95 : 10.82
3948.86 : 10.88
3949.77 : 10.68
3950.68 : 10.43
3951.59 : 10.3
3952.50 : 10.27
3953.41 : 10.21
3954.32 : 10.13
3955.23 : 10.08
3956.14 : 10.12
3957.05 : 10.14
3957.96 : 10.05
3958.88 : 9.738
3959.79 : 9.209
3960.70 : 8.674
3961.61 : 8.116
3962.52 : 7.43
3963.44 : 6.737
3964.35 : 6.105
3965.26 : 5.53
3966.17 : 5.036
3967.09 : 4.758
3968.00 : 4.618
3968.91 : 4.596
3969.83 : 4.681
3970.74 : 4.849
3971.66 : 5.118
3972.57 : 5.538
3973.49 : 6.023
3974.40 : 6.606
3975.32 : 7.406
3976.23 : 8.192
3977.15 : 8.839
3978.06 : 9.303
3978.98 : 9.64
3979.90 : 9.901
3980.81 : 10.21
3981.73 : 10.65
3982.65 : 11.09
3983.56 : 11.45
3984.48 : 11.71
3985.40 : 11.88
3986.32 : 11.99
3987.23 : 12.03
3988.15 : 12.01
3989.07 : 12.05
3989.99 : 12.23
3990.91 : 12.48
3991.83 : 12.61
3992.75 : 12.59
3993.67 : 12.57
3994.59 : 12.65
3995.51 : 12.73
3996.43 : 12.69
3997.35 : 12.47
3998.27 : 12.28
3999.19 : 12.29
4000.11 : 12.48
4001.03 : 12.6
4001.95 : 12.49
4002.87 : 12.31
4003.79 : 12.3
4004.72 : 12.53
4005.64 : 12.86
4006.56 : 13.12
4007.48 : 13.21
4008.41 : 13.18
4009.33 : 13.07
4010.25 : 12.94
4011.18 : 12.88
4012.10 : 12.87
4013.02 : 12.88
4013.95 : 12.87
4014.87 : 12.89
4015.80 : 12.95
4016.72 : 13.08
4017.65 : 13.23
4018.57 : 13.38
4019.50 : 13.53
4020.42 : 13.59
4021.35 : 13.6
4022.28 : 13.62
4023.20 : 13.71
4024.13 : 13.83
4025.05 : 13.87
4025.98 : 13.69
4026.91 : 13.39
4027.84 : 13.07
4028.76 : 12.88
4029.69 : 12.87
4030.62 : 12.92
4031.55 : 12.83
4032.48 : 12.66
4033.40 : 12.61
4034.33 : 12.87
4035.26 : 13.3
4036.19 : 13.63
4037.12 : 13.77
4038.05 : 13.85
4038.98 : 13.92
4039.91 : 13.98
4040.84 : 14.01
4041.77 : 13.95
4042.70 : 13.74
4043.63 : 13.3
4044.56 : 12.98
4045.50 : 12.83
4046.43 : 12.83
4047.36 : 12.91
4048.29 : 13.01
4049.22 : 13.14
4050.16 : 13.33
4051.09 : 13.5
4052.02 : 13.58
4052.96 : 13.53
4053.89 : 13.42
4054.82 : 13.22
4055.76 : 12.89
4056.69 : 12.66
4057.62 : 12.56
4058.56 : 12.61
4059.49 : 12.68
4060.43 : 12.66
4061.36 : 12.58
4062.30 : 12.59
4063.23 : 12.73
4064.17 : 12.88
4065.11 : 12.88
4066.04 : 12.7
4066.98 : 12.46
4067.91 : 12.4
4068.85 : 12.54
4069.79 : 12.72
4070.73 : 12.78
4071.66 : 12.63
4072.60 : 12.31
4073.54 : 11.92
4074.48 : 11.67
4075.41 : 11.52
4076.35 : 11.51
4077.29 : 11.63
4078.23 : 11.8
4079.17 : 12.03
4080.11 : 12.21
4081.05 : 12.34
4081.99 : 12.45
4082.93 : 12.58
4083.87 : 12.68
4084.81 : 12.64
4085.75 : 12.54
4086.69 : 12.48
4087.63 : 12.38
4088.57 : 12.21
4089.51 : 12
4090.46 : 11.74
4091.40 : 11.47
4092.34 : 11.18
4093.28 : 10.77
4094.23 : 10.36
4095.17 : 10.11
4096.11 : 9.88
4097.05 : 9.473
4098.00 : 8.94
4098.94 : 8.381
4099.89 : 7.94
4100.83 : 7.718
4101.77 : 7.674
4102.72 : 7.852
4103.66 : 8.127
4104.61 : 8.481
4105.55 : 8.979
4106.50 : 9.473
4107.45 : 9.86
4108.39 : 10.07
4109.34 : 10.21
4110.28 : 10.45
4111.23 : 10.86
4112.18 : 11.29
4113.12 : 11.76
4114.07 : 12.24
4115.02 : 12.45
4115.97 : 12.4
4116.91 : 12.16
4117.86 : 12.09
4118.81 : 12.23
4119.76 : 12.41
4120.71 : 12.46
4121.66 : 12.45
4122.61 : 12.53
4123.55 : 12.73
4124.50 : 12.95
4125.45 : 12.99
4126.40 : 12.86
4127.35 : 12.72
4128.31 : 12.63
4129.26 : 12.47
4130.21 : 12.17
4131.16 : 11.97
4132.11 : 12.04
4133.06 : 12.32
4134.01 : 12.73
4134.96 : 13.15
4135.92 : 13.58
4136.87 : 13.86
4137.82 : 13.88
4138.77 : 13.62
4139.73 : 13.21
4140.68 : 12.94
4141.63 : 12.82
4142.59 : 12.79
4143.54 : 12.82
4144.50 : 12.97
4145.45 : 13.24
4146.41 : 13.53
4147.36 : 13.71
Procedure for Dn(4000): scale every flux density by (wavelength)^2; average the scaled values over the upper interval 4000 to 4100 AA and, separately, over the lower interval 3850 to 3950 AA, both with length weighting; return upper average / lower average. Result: 1.41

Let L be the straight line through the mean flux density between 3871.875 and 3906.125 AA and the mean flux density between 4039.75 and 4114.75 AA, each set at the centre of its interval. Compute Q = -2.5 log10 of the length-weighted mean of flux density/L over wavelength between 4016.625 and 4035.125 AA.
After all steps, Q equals -0.22 mag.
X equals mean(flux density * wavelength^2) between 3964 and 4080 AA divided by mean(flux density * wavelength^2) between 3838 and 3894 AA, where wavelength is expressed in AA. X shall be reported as 1.44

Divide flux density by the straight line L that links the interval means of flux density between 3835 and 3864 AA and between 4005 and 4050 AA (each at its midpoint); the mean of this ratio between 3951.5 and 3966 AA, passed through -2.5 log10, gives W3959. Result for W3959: 0.29 mag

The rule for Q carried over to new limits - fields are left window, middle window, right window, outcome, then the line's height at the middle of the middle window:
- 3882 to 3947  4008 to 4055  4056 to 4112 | -0.23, 10.7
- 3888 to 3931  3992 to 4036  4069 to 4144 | -0.19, 10.8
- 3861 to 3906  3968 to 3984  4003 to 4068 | 0.43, 11.5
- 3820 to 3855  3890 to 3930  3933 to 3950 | -0.14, 8.99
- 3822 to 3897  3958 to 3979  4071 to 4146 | 0.40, 9.87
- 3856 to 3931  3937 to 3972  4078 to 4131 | 0.16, 10.1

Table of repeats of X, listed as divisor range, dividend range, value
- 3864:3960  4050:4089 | 1.42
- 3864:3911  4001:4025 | 1.52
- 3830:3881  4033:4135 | 1.51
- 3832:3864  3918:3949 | 1.16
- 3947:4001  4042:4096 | 1.35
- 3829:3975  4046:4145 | 1.47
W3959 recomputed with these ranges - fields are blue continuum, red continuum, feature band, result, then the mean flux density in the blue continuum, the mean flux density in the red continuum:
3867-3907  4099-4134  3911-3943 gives -0.06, 8.86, 11.2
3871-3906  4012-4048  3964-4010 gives 0.17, 8.59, 13.3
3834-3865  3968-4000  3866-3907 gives 0.03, 8.88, 10.1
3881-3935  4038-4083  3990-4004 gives -0.10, 9.35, 12.8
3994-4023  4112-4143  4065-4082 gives 0.05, 12.9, 12.6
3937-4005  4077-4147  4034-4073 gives -0.20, 9.85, 11.6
